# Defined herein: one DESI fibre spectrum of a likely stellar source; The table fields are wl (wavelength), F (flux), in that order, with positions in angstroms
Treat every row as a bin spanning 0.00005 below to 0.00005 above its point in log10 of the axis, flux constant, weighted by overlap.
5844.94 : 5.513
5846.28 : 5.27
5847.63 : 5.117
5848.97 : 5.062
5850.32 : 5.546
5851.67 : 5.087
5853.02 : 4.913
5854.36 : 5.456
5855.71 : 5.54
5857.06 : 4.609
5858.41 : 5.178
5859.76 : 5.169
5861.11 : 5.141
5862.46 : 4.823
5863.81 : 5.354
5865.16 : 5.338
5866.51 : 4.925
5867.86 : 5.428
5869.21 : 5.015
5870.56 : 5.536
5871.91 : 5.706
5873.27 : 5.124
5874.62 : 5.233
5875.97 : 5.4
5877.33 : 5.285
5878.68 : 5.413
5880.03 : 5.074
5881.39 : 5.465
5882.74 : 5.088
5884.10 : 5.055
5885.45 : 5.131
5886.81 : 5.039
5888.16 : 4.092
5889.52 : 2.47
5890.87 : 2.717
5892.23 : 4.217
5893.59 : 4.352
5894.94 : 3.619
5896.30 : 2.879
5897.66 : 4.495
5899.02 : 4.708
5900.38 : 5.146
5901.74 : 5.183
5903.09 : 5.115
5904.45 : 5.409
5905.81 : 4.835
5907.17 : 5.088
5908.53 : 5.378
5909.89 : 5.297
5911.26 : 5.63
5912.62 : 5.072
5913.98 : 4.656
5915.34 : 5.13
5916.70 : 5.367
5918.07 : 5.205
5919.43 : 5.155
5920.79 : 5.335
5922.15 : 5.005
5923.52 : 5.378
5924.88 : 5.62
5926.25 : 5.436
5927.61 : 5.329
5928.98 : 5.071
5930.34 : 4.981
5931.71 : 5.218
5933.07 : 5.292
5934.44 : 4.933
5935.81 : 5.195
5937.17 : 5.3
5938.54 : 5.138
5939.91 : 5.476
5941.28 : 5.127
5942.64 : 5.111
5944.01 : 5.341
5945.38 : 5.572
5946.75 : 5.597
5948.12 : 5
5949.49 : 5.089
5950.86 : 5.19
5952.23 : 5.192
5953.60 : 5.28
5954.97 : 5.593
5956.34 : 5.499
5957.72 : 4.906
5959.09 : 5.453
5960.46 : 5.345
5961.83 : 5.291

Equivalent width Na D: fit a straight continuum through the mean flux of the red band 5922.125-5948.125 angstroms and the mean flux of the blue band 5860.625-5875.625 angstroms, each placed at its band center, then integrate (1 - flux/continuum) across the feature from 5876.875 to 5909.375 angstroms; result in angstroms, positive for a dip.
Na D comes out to 3.8 angstroms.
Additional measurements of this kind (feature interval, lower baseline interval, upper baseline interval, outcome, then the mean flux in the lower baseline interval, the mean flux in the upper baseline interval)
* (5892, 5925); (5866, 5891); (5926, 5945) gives 1.06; 4.95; 5.21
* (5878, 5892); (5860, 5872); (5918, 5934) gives 1.85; 5.23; 5.25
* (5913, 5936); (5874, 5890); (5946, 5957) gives -0.16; 4.92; 5.31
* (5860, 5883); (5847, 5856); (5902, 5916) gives -0.20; 5.24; 5.16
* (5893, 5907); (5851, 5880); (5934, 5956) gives 1.73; 5.22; 5.27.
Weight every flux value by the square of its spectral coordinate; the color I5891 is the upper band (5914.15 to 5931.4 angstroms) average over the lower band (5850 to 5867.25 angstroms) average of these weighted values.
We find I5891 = 1.04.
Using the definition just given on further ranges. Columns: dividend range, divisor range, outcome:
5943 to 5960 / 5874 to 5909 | 1.16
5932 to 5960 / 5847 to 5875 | 1.04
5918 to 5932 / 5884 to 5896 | 1.33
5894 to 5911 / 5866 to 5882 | 0.91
